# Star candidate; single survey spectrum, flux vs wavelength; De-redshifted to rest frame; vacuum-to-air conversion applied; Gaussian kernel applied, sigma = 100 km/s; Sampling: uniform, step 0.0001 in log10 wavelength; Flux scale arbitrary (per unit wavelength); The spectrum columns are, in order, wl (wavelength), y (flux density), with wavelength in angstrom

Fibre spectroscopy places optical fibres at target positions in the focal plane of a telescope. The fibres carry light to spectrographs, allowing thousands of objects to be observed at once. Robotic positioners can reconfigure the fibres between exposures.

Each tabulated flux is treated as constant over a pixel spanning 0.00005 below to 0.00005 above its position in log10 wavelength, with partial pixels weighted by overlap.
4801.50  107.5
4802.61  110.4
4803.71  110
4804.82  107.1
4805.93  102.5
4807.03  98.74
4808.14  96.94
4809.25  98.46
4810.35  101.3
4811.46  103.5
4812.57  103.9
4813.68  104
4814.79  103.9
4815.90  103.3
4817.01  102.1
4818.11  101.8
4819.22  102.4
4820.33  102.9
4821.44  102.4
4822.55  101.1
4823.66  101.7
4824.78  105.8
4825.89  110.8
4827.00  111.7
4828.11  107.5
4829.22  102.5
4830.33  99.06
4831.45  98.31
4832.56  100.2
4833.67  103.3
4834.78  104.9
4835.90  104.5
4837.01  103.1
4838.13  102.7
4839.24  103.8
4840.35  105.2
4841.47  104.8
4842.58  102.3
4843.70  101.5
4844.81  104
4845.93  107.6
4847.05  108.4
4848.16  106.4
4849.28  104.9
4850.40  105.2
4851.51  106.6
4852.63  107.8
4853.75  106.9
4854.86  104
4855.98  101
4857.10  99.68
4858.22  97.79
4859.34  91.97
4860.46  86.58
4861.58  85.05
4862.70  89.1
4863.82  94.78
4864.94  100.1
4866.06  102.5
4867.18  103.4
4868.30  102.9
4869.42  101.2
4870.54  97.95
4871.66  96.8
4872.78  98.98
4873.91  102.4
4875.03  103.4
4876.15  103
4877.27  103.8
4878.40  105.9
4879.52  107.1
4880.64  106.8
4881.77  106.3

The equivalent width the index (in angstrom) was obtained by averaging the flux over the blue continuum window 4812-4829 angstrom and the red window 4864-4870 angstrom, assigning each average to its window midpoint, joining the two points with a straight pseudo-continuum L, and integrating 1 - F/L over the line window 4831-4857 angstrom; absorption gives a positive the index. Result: -0.3 angstrom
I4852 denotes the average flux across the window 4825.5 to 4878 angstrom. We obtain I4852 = 102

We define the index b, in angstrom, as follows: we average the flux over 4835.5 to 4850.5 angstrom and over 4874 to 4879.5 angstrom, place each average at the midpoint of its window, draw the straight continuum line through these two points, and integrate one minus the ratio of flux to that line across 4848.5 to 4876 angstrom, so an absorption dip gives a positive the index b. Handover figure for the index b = 1.2 angstrom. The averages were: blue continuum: 105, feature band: 99.7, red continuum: 104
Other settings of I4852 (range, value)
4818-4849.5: 104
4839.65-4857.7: 105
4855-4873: 97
